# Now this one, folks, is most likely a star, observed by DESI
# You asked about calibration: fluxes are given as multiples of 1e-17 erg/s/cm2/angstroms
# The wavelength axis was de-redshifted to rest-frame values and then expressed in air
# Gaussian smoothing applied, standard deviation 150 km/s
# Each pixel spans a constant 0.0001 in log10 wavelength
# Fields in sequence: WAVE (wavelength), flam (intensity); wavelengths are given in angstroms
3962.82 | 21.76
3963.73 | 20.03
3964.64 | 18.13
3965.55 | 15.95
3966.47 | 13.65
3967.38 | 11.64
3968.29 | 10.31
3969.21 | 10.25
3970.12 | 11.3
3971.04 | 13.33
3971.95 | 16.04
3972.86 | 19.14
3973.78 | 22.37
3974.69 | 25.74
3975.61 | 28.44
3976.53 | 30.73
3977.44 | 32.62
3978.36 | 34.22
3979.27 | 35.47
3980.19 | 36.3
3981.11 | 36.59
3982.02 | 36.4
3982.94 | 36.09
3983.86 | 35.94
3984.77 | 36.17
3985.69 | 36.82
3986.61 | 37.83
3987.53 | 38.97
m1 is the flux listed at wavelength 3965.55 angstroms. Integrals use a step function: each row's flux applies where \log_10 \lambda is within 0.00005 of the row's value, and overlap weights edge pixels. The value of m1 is 15.95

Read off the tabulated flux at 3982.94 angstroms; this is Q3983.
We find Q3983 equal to 36.09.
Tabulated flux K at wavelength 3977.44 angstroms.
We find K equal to 32.62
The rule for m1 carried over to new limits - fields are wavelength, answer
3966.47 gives 13.65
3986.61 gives 37.83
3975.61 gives 28.44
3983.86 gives 35.94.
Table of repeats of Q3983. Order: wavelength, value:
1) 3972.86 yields 19.14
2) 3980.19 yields 36.3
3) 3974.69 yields 25.74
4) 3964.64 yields 18.13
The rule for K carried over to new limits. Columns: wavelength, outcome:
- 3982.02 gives 36.4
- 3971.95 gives 16.04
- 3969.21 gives 10.25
